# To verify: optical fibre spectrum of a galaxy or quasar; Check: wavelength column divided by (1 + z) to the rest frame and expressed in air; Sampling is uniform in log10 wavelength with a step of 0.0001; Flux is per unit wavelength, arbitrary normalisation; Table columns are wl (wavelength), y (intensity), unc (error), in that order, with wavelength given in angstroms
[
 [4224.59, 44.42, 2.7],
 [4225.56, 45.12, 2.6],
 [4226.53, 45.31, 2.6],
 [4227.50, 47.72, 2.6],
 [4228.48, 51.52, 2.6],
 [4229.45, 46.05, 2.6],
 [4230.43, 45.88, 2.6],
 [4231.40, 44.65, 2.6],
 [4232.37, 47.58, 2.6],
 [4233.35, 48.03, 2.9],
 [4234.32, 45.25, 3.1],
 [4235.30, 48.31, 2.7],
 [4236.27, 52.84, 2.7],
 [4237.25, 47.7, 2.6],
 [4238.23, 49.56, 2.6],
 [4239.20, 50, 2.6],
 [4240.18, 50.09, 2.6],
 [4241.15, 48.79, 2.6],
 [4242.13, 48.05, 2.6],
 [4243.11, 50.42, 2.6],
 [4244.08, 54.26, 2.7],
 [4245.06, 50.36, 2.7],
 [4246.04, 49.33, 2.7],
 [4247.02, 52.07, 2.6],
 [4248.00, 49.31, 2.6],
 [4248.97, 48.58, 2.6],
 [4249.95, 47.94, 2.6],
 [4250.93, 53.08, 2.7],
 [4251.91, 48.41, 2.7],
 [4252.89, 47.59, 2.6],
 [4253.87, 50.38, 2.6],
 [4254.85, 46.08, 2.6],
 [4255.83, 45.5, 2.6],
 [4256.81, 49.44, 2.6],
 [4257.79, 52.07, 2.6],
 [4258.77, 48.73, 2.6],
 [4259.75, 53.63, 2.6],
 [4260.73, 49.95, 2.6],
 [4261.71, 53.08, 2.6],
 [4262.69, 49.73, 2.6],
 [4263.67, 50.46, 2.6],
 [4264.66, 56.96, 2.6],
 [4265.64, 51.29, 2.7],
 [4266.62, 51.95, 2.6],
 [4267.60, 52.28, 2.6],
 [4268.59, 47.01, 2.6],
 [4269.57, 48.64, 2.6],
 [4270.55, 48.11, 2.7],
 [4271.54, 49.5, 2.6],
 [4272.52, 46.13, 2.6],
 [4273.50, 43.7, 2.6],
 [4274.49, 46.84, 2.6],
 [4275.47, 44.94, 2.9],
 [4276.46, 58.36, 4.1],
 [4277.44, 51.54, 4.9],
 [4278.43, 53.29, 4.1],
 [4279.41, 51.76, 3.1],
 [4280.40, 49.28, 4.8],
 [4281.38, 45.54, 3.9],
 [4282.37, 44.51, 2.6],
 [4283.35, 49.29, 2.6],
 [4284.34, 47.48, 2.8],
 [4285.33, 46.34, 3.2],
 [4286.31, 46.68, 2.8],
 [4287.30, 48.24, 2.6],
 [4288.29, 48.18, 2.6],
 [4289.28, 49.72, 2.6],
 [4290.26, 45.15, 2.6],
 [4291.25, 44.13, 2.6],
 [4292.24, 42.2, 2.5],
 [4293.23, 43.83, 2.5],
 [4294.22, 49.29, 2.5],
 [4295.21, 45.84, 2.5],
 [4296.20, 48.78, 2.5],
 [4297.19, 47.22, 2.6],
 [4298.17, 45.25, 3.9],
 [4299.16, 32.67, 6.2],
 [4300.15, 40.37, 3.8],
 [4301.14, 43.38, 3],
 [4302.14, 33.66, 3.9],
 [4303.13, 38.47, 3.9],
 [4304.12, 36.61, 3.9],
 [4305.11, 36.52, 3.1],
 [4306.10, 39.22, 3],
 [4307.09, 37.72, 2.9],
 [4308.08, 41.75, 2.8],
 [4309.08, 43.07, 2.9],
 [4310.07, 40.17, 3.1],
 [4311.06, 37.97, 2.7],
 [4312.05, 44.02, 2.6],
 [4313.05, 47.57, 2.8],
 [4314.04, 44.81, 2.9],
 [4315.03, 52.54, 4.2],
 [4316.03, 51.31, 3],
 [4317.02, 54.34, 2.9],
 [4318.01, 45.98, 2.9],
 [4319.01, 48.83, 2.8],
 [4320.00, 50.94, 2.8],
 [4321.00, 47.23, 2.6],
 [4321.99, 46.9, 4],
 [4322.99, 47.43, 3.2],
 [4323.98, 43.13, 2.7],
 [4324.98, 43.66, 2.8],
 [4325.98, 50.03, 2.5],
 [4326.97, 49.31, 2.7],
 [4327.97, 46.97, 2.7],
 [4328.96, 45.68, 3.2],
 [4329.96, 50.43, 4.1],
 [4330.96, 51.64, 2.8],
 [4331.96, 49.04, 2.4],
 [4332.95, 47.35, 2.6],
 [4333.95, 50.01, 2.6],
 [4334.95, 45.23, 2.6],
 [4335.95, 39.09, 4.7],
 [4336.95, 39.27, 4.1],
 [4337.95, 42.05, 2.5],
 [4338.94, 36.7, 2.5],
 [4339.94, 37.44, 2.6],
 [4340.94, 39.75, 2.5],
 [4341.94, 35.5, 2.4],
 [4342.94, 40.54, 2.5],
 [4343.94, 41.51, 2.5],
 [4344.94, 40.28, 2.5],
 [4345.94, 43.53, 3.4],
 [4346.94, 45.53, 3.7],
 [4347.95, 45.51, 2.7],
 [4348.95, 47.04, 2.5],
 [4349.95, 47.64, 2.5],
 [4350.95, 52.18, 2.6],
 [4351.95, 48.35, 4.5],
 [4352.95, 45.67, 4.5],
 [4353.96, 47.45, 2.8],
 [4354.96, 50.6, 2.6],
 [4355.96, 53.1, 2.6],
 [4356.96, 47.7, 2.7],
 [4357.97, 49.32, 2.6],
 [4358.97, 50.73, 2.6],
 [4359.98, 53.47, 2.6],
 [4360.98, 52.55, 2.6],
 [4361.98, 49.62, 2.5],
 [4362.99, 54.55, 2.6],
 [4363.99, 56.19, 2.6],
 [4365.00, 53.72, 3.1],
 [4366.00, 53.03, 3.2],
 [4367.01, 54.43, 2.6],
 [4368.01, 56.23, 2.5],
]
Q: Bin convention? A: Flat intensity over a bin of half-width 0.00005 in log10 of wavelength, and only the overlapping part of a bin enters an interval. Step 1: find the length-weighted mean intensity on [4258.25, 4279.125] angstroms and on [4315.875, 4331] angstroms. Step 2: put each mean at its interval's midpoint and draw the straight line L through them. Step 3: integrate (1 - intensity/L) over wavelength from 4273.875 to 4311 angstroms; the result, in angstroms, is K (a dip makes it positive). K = 3.6 angstroms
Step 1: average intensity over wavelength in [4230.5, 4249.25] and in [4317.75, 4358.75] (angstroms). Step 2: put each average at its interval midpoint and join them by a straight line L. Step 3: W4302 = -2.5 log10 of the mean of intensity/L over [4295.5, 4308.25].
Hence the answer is 0.17 mag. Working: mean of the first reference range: 49.2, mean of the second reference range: 45.8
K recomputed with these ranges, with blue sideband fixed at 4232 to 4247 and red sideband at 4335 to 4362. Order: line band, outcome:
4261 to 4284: -0.7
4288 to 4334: 1.6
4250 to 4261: -0.1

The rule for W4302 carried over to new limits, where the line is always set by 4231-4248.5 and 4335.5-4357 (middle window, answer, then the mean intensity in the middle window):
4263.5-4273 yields -0.05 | 50.2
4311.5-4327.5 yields -0.06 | 48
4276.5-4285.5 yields -0.05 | 49.4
